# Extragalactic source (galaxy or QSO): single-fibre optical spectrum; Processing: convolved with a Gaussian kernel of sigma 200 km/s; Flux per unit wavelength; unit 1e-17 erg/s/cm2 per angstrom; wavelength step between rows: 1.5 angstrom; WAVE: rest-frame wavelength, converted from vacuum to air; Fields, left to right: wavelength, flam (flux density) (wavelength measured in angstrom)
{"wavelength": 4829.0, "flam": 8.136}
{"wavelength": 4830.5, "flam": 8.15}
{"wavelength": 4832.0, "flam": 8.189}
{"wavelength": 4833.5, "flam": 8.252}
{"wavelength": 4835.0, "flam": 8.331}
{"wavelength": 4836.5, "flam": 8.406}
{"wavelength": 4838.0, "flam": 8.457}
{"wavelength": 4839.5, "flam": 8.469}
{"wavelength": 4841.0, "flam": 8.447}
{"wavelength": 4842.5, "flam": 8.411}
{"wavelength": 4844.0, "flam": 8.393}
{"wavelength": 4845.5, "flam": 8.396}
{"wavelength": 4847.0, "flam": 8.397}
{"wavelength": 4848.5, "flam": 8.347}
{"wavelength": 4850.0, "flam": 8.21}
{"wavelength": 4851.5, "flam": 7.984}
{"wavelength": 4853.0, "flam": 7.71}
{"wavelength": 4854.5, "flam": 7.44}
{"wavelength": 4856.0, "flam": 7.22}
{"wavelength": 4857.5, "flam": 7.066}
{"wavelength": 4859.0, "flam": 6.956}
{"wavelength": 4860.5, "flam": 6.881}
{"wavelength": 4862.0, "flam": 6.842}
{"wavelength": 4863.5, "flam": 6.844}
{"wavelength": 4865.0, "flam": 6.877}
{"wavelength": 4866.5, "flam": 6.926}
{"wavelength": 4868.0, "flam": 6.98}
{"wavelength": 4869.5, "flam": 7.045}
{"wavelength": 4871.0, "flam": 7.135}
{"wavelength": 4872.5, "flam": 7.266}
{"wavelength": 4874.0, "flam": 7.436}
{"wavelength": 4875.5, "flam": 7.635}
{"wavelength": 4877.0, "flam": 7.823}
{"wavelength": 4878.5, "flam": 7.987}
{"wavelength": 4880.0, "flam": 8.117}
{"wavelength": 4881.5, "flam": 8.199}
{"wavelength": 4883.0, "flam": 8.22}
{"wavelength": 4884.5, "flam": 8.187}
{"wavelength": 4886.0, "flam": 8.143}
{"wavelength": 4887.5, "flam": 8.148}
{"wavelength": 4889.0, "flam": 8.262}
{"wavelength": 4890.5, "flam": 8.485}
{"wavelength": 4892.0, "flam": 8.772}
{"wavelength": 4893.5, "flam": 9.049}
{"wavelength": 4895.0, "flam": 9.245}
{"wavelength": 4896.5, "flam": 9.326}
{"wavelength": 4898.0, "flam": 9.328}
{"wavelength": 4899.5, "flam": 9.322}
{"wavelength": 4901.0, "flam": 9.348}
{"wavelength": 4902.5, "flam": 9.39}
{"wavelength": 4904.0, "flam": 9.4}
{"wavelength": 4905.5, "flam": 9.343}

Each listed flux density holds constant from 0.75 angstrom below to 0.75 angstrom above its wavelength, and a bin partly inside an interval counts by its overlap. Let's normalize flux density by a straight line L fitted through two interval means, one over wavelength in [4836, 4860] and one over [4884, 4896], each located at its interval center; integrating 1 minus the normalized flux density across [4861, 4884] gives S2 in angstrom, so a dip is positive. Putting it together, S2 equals 2.51 angstrom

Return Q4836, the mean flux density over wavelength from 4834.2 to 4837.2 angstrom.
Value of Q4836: 8.37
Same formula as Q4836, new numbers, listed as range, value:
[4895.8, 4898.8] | 9.33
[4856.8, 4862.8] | 6.93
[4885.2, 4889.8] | 8.19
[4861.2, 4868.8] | 6.89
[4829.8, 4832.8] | 8.17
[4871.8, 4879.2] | 7.63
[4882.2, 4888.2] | 8.17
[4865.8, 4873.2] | 7.07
